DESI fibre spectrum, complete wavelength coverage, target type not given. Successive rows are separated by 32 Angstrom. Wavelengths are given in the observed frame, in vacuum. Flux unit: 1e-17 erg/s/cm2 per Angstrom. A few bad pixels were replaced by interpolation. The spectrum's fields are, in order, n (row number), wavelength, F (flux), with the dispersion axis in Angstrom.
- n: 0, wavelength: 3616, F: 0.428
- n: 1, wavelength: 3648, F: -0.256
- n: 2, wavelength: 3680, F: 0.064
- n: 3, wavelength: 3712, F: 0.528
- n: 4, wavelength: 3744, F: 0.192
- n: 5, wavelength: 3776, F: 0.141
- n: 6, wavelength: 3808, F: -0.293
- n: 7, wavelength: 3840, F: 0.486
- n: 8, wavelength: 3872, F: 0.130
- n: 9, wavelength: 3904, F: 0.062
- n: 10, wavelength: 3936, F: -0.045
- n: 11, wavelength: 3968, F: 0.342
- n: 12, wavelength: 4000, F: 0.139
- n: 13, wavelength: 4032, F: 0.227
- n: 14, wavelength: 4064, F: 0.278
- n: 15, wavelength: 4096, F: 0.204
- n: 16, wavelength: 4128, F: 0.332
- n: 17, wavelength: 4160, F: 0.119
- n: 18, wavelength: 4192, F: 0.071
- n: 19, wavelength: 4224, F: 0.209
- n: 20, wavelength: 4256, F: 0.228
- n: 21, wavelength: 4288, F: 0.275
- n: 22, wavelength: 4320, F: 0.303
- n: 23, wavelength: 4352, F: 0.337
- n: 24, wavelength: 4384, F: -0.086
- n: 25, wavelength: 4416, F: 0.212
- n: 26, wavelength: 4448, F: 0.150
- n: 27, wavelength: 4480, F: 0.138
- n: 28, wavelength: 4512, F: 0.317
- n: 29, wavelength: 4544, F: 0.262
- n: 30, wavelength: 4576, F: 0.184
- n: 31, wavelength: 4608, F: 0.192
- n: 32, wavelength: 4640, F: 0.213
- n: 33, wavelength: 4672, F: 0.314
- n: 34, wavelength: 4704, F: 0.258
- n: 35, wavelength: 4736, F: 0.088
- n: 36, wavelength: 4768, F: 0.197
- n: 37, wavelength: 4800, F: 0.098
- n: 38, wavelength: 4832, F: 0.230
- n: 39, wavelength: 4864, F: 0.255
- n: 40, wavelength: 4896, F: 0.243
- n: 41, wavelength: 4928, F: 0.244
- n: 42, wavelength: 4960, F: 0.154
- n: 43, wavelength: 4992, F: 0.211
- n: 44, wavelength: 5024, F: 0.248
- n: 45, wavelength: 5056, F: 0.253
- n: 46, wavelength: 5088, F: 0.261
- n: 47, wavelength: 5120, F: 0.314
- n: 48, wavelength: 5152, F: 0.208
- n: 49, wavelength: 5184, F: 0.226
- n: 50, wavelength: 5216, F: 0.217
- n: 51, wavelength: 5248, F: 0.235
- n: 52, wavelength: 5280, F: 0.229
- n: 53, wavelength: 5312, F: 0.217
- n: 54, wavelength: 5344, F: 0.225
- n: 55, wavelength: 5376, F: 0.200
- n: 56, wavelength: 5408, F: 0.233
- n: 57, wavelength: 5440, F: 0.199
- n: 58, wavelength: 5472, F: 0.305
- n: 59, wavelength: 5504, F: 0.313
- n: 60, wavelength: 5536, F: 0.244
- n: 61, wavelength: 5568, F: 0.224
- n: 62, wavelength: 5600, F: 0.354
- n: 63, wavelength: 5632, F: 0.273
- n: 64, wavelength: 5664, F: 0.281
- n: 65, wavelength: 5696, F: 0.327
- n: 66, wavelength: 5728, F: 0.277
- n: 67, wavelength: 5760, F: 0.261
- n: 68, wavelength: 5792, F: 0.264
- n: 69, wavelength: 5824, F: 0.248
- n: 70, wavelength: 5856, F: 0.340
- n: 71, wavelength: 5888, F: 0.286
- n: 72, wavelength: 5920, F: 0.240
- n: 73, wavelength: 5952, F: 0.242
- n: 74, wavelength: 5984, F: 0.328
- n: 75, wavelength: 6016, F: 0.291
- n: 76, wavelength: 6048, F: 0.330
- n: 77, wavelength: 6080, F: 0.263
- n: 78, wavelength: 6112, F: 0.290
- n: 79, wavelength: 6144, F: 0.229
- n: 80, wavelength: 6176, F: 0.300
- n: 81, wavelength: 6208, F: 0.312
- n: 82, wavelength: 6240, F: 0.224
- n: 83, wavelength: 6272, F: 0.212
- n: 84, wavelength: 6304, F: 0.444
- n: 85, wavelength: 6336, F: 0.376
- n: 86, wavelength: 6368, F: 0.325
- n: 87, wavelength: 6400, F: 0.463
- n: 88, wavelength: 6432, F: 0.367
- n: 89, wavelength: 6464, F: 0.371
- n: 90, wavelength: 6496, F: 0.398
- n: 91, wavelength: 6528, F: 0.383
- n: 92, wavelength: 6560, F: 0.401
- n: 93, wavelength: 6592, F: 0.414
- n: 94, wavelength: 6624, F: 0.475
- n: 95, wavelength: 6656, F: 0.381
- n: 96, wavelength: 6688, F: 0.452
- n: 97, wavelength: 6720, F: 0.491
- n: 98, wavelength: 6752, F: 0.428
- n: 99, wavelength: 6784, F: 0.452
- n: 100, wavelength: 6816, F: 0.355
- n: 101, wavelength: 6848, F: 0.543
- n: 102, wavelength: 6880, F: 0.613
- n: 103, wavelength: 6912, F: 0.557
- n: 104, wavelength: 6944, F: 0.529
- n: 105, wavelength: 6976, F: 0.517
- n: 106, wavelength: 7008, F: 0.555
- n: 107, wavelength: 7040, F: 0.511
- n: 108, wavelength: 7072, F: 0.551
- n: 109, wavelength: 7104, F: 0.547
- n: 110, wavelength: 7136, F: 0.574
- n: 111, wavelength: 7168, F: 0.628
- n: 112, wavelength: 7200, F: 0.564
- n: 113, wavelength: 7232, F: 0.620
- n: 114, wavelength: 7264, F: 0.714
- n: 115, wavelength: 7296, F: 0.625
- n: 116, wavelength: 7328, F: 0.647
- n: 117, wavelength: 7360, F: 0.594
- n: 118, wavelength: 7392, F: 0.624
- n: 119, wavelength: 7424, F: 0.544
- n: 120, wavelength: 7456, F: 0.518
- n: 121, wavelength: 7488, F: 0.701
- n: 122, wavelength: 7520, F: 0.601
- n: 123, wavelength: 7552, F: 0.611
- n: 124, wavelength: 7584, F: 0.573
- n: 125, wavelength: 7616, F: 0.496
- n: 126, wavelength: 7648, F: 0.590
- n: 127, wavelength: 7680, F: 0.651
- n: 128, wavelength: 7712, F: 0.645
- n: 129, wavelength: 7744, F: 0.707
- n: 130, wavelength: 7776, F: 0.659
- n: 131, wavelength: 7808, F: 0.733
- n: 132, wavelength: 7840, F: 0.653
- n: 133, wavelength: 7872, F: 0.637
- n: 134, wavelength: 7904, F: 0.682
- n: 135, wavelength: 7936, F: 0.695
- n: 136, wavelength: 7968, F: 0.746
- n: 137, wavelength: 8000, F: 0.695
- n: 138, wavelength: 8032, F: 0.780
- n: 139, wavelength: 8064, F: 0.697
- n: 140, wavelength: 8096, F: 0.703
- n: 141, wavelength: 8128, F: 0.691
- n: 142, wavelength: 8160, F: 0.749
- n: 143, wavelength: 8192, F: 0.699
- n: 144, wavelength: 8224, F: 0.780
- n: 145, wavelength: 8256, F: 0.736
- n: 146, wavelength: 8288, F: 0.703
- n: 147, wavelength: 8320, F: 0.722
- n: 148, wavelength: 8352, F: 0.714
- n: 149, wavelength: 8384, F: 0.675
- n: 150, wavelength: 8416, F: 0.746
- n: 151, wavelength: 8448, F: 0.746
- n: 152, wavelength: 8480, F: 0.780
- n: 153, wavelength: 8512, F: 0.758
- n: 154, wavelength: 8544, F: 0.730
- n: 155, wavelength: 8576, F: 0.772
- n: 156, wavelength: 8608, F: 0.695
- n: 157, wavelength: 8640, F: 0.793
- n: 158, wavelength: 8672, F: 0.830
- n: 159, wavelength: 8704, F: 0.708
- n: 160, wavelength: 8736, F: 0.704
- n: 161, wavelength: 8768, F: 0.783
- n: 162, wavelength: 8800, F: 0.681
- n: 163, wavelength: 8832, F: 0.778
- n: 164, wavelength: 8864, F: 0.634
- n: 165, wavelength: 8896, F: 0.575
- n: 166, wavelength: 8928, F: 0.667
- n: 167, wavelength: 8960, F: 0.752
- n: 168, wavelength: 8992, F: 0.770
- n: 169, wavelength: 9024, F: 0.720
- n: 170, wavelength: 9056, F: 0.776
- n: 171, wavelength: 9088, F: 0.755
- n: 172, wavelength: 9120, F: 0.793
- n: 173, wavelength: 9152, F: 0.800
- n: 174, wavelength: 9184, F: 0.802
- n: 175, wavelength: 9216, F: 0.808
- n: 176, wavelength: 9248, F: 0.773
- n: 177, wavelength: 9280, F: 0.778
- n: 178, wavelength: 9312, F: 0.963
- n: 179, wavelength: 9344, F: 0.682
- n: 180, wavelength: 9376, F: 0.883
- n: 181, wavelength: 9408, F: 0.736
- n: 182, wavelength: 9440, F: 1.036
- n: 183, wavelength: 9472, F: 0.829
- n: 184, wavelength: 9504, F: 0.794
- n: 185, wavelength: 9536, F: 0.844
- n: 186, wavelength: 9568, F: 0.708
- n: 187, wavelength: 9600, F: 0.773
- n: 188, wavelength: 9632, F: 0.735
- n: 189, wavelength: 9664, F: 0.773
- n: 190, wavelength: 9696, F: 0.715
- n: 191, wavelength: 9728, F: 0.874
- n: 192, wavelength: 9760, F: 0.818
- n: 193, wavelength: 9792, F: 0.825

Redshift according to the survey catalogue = 0.714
